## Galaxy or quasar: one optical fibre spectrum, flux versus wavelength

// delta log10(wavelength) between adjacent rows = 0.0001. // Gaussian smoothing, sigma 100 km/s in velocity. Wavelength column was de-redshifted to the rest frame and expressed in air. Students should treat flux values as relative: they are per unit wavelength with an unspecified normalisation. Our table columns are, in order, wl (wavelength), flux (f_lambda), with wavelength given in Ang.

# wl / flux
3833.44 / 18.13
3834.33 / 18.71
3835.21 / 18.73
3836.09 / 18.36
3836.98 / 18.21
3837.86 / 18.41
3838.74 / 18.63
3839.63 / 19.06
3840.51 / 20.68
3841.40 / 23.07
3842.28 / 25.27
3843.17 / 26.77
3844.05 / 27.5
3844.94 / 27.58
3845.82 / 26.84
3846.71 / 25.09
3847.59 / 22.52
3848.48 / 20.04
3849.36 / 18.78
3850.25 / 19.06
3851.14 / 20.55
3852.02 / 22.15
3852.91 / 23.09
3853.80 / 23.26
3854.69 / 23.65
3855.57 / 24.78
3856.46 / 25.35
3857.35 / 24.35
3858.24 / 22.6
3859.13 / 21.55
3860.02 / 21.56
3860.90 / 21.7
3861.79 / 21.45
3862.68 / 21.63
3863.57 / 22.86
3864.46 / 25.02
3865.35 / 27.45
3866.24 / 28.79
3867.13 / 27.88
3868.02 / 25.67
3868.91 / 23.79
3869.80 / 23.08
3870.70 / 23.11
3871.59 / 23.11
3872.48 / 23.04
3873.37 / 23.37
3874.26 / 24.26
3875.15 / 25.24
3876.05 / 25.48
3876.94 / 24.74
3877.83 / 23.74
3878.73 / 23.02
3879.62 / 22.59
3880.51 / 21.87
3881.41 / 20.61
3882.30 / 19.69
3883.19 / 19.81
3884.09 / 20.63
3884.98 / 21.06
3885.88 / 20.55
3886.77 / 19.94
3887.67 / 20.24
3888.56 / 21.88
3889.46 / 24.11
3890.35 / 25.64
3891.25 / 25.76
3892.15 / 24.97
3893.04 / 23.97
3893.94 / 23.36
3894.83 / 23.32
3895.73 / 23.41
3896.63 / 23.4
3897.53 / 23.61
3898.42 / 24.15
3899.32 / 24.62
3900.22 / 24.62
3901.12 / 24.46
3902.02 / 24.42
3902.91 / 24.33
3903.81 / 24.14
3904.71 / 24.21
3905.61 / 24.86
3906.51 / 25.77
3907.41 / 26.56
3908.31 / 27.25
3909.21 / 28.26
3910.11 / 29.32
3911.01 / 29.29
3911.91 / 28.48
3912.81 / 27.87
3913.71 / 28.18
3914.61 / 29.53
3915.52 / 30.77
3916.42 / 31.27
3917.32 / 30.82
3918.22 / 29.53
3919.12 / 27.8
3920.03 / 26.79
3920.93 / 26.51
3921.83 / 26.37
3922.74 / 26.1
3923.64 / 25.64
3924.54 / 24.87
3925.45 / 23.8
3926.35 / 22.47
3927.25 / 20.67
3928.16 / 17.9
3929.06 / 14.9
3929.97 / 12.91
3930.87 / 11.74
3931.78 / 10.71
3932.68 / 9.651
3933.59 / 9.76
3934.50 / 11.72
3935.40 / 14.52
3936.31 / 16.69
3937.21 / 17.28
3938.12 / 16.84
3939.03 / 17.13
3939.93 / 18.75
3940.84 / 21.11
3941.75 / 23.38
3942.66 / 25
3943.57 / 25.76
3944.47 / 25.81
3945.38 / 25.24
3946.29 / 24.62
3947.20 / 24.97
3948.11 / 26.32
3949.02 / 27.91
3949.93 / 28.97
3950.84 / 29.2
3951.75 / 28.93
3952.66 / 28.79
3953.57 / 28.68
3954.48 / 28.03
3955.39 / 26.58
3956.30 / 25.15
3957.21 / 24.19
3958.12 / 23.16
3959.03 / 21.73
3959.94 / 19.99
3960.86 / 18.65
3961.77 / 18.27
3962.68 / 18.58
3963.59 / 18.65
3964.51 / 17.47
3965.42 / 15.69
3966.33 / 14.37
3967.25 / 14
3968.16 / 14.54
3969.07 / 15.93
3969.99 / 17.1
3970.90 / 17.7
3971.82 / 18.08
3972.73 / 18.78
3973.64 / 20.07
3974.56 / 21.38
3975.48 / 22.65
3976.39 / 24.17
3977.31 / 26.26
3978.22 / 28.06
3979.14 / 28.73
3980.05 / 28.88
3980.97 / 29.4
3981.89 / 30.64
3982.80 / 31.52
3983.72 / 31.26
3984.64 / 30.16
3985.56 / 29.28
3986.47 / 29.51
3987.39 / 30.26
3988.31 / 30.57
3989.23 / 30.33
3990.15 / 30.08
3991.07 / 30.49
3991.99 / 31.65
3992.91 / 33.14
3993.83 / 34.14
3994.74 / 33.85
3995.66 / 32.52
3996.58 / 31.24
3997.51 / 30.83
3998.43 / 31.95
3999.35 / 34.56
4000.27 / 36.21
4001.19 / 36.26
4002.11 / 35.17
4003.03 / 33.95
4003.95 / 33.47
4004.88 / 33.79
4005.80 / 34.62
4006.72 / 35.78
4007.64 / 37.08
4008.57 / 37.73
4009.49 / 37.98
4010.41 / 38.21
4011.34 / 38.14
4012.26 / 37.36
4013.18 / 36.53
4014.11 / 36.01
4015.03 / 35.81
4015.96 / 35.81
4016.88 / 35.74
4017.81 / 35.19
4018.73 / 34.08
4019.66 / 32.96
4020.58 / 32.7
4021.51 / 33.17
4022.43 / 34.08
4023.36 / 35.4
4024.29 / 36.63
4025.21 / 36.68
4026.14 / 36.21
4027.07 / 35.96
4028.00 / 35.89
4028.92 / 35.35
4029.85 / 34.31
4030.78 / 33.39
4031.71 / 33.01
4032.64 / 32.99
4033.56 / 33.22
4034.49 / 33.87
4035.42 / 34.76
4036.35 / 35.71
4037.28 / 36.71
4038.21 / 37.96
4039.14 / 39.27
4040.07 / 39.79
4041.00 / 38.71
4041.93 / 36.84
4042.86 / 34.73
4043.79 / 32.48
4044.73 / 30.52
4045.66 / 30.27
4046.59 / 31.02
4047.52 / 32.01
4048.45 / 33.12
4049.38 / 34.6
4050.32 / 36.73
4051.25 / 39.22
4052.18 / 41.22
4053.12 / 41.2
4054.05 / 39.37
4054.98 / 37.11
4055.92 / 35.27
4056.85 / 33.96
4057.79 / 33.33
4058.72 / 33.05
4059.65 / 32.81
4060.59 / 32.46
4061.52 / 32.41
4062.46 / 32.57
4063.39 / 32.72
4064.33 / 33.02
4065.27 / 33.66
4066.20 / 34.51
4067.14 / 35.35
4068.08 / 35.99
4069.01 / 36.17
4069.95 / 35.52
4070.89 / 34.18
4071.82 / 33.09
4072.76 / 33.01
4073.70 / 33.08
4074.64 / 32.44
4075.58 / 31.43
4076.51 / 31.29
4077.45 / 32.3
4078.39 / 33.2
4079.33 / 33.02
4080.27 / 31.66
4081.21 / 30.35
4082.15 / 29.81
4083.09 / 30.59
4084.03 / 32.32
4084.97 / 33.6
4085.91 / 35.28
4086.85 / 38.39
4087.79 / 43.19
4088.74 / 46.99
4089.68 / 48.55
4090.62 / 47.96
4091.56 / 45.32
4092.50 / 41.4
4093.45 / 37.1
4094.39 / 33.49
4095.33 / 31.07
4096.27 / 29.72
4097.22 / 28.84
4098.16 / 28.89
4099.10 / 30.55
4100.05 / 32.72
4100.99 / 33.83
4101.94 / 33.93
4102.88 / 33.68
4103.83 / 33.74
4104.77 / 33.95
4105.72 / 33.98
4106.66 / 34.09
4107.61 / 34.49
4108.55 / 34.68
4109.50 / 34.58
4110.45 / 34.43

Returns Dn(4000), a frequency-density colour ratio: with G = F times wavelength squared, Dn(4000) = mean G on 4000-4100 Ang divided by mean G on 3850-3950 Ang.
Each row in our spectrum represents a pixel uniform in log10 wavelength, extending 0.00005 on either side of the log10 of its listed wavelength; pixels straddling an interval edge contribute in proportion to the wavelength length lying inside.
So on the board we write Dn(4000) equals 1.63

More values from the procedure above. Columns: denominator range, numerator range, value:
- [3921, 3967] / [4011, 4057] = 1.76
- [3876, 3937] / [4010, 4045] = 1.63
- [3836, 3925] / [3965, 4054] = 1.41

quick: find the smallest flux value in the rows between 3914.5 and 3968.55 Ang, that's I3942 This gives 9.651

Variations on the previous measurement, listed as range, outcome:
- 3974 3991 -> 21.38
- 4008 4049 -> 30.27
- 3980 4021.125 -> 28.88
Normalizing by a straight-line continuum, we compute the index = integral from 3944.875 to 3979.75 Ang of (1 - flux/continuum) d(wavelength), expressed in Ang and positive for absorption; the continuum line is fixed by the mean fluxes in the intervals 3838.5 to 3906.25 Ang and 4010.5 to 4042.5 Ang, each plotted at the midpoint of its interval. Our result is 9.1 Ang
